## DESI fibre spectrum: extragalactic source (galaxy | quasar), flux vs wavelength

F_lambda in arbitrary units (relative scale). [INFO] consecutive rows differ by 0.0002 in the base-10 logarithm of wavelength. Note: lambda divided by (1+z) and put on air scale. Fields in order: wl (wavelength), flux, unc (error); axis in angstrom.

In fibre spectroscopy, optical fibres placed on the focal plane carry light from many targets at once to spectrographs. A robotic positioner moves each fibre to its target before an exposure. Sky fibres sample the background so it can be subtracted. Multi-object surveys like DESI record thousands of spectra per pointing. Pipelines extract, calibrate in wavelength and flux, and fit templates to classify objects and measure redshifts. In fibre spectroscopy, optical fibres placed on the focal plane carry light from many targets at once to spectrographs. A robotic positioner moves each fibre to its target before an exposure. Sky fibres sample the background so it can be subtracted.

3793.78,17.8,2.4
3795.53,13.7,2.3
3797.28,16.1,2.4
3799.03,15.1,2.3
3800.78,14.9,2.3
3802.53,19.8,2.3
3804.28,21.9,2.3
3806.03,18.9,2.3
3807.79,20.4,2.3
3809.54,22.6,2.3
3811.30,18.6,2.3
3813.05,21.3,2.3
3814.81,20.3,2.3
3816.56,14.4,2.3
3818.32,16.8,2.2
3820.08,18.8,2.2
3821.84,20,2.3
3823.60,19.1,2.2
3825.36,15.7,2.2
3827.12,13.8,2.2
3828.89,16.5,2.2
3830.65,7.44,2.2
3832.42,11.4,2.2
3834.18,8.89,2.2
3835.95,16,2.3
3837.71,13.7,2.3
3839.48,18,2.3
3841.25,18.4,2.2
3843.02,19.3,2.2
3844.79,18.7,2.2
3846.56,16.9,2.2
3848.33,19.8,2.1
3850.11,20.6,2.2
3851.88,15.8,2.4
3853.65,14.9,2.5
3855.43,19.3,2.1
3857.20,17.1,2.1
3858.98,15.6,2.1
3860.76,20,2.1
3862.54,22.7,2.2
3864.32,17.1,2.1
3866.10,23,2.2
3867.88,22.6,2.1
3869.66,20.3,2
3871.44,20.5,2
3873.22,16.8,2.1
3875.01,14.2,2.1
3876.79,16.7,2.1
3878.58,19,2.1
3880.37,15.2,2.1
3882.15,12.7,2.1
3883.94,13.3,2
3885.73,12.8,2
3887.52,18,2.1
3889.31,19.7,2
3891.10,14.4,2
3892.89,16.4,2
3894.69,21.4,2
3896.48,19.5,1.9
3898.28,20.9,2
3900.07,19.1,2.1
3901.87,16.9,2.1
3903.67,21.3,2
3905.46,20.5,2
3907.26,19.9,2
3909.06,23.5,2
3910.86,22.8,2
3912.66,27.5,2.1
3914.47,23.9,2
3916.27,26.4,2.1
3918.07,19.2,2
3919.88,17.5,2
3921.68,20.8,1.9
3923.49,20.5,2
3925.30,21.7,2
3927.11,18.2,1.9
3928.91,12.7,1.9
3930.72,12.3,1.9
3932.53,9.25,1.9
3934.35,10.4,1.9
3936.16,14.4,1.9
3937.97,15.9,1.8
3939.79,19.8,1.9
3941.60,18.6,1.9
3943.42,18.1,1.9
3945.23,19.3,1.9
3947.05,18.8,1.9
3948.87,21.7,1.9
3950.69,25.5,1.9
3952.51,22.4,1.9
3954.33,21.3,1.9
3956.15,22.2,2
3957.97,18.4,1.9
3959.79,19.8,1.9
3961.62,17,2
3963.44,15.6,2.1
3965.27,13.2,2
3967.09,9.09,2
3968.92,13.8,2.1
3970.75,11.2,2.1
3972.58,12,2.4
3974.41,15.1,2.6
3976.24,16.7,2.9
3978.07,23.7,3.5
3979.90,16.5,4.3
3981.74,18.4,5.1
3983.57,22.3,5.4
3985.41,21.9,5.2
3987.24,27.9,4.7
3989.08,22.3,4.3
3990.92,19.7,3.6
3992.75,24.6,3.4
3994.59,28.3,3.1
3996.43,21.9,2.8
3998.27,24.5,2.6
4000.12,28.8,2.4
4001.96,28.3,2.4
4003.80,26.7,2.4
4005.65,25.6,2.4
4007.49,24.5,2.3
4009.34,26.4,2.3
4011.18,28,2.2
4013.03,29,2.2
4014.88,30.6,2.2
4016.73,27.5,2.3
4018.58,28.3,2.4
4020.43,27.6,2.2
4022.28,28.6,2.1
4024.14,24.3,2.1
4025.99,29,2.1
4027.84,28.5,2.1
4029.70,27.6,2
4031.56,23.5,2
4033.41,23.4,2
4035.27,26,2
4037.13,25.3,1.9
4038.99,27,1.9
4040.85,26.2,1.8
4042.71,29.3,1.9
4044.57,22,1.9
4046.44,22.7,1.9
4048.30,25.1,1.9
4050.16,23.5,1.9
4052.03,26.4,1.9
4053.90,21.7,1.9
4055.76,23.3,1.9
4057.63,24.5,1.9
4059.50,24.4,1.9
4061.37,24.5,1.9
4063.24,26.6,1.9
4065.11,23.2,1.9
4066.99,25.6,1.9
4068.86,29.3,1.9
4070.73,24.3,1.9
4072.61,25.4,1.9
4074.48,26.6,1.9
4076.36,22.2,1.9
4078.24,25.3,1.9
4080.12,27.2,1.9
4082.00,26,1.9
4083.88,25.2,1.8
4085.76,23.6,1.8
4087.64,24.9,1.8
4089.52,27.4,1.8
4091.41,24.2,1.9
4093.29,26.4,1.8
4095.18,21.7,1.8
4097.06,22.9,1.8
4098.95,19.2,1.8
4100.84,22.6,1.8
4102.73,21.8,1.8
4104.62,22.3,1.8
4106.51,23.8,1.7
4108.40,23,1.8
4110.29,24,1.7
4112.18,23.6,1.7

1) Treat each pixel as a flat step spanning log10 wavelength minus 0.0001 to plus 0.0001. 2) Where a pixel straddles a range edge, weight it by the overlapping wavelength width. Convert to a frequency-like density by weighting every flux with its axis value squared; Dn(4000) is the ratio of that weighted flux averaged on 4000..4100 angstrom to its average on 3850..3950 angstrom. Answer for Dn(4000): 1.50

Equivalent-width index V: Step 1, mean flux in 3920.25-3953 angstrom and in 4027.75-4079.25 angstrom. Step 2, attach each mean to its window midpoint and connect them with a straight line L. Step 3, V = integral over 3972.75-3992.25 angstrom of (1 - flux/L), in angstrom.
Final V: 0.41 angstrom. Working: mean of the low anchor 17.7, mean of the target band 20.2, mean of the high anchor 25.1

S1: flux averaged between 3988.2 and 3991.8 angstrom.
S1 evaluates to 21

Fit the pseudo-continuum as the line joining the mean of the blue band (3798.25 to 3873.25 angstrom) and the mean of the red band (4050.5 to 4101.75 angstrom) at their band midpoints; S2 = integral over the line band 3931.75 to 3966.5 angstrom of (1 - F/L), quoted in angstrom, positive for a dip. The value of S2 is 5.1 angstrom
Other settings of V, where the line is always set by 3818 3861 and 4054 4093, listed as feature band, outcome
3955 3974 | 5.2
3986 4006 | -2.7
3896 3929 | -3.0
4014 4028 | -2.9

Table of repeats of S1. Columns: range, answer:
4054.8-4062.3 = 24.2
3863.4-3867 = 20.1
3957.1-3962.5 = 18.4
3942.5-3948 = 18.7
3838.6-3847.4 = 18.3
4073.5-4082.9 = 25.5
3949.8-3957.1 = 22.8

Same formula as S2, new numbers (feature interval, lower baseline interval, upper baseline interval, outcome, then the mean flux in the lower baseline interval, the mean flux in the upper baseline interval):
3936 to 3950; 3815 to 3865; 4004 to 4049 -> 2.2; 16.7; 26.5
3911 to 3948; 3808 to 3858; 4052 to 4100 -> 3.0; 17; 24.7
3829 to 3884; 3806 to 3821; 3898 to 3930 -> 7.8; 19.1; 20.7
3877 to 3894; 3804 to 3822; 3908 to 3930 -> 3.9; 19.3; 21.1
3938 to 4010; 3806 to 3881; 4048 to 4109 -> 3.1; 17.6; 24.4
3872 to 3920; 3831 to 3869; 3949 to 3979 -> -4.0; 17.5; 17.4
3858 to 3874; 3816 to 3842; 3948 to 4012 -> -3.1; 15.3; 21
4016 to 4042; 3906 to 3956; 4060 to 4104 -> -4.4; 19.4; 24.6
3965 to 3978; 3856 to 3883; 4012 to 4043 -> 5.6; 18.3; 27.1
